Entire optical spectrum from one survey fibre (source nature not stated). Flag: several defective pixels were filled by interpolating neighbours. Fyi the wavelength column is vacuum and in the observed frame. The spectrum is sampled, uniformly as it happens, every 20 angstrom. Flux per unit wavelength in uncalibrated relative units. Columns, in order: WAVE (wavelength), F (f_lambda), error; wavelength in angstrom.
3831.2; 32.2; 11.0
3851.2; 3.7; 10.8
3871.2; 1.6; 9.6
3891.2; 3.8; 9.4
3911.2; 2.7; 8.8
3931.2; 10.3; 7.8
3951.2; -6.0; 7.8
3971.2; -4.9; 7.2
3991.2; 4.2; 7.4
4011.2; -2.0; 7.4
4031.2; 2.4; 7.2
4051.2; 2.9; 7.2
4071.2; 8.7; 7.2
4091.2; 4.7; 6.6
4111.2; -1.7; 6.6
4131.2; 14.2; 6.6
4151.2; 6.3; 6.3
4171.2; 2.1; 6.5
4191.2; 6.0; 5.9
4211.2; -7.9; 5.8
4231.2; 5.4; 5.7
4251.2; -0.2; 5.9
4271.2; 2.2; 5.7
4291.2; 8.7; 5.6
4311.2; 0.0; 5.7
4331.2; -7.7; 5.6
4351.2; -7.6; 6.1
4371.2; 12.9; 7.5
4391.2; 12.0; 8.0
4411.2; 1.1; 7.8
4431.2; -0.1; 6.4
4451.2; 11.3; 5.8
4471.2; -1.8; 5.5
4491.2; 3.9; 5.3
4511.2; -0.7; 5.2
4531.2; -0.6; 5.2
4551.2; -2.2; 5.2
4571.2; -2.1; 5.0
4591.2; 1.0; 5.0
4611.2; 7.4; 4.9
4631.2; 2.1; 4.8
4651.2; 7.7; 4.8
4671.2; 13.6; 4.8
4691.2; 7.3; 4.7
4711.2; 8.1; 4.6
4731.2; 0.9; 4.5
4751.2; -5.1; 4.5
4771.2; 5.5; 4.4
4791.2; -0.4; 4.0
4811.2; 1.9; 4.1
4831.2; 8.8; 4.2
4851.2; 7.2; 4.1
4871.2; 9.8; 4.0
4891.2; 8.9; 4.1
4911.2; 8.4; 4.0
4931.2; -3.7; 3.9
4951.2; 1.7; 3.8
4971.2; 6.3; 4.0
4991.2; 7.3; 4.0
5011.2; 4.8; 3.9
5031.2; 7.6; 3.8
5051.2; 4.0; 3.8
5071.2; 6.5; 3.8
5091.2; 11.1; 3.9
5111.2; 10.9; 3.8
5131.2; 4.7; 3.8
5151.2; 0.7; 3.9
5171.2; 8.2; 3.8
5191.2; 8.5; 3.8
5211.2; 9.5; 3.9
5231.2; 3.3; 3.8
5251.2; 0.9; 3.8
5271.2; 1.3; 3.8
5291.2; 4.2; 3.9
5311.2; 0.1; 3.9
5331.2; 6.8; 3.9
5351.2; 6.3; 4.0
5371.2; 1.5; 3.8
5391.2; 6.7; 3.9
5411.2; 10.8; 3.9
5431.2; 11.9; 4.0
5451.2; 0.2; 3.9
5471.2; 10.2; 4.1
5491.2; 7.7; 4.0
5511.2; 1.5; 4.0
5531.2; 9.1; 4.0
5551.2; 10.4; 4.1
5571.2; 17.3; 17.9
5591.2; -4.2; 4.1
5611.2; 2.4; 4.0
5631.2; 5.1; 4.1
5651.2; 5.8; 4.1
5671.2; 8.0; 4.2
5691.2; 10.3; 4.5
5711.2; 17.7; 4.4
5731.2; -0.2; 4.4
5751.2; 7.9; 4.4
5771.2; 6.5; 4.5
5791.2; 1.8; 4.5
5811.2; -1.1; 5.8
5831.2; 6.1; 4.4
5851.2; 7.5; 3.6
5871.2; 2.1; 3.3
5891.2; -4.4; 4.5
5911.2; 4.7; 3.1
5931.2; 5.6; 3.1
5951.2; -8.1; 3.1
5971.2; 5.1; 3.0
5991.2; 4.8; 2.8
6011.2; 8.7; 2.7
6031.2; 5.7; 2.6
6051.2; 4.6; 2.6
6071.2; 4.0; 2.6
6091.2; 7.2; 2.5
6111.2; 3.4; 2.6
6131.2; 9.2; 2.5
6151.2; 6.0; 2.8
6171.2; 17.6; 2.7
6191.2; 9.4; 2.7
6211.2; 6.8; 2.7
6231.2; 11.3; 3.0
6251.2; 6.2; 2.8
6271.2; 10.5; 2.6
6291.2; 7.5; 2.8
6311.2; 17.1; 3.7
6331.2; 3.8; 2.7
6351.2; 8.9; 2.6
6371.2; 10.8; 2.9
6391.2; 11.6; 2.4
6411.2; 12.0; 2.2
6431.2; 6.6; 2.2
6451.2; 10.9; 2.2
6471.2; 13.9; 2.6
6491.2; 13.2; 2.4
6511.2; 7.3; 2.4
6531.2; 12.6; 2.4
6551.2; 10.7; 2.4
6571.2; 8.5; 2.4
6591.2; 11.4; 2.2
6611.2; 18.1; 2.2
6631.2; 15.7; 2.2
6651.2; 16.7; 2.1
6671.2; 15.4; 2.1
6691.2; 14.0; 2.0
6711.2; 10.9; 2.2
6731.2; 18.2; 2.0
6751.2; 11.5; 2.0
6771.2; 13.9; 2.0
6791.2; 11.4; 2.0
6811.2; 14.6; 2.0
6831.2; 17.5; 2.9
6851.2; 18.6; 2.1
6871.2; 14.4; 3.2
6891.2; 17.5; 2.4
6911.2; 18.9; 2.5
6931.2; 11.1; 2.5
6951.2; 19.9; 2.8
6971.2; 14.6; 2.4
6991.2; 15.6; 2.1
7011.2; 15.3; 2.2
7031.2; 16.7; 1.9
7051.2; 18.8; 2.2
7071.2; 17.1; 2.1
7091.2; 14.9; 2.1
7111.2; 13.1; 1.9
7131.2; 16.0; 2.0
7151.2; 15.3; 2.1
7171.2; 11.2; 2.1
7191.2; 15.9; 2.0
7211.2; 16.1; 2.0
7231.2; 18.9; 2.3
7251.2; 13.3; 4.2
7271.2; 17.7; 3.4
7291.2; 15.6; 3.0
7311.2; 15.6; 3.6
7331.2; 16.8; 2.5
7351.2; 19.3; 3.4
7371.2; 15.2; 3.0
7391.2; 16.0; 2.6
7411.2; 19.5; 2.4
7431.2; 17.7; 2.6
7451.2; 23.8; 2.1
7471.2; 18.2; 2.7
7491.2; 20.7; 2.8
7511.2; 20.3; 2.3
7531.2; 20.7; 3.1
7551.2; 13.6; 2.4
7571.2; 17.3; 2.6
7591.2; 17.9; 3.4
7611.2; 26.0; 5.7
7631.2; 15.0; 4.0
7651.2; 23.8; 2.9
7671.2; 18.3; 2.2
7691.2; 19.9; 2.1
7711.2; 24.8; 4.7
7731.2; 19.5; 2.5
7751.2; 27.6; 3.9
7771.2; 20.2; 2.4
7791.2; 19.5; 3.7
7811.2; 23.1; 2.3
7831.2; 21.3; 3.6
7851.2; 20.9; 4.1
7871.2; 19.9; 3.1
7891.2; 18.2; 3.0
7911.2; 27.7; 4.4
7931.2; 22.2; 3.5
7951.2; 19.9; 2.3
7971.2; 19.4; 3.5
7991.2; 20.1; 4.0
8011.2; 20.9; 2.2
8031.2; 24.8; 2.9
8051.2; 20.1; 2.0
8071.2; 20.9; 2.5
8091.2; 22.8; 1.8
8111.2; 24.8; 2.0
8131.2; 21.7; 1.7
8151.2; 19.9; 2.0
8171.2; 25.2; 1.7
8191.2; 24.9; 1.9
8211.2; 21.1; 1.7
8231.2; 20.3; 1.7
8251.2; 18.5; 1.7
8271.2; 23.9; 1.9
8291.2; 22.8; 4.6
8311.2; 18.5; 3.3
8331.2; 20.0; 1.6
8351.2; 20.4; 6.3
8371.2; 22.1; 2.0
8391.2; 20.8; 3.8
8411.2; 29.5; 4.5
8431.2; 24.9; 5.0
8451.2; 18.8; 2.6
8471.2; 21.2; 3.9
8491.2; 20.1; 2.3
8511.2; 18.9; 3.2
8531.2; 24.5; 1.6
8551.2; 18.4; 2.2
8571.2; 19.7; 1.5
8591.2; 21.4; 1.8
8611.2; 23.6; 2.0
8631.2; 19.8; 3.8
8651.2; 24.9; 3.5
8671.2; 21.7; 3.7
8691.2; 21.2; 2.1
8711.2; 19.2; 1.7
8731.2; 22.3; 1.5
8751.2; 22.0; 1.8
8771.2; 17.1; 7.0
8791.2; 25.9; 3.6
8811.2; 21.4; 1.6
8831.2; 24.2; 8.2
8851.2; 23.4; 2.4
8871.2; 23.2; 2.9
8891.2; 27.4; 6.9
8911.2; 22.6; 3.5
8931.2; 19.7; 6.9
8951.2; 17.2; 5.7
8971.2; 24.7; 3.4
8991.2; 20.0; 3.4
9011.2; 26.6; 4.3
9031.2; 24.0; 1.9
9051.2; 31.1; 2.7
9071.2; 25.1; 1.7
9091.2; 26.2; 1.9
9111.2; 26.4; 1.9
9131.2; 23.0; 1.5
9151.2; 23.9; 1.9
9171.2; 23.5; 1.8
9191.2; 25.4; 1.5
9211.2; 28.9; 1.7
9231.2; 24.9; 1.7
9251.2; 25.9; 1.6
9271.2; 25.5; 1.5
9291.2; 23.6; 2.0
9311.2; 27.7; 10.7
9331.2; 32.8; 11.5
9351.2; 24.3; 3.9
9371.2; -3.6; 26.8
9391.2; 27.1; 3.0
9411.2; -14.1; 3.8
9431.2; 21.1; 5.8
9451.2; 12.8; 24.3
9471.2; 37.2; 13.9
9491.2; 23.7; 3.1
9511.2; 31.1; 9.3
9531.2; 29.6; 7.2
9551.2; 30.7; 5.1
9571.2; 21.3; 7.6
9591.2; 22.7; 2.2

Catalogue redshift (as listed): 0.65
